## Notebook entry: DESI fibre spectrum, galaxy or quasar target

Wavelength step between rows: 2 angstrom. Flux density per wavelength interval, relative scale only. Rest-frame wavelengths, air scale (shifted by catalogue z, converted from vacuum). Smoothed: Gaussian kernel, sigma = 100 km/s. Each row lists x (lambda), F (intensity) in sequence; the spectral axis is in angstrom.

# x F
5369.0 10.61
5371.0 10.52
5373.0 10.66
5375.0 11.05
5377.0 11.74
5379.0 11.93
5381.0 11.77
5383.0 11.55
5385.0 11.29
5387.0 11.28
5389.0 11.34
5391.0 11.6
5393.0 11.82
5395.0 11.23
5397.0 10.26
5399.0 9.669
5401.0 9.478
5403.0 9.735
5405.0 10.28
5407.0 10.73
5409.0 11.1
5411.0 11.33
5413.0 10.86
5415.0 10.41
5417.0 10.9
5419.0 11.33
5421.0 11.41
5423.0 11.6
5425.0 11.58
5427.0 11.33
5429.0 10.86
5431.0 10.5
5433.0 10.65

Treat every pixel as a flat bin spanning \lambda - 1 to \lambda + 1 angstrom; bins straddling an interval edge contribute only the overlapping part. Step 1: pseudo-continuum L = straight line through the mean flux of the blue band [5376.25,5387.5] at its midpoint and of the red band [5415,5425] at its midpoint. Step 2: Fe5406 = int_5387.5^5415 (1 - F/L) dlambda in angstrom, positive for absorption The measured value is 1.7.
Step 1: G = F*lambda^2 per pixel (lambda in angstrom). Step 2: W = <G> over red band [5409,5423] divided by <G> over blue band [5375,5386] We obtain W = 1.0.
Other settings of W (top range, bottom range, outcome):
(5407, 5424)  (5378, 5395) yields 0.97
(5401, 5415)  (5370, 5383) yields 0.95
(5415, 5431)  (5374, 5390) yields 0.99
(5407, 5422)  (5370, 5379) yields 1.01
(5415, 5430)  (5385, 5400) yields 1.03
